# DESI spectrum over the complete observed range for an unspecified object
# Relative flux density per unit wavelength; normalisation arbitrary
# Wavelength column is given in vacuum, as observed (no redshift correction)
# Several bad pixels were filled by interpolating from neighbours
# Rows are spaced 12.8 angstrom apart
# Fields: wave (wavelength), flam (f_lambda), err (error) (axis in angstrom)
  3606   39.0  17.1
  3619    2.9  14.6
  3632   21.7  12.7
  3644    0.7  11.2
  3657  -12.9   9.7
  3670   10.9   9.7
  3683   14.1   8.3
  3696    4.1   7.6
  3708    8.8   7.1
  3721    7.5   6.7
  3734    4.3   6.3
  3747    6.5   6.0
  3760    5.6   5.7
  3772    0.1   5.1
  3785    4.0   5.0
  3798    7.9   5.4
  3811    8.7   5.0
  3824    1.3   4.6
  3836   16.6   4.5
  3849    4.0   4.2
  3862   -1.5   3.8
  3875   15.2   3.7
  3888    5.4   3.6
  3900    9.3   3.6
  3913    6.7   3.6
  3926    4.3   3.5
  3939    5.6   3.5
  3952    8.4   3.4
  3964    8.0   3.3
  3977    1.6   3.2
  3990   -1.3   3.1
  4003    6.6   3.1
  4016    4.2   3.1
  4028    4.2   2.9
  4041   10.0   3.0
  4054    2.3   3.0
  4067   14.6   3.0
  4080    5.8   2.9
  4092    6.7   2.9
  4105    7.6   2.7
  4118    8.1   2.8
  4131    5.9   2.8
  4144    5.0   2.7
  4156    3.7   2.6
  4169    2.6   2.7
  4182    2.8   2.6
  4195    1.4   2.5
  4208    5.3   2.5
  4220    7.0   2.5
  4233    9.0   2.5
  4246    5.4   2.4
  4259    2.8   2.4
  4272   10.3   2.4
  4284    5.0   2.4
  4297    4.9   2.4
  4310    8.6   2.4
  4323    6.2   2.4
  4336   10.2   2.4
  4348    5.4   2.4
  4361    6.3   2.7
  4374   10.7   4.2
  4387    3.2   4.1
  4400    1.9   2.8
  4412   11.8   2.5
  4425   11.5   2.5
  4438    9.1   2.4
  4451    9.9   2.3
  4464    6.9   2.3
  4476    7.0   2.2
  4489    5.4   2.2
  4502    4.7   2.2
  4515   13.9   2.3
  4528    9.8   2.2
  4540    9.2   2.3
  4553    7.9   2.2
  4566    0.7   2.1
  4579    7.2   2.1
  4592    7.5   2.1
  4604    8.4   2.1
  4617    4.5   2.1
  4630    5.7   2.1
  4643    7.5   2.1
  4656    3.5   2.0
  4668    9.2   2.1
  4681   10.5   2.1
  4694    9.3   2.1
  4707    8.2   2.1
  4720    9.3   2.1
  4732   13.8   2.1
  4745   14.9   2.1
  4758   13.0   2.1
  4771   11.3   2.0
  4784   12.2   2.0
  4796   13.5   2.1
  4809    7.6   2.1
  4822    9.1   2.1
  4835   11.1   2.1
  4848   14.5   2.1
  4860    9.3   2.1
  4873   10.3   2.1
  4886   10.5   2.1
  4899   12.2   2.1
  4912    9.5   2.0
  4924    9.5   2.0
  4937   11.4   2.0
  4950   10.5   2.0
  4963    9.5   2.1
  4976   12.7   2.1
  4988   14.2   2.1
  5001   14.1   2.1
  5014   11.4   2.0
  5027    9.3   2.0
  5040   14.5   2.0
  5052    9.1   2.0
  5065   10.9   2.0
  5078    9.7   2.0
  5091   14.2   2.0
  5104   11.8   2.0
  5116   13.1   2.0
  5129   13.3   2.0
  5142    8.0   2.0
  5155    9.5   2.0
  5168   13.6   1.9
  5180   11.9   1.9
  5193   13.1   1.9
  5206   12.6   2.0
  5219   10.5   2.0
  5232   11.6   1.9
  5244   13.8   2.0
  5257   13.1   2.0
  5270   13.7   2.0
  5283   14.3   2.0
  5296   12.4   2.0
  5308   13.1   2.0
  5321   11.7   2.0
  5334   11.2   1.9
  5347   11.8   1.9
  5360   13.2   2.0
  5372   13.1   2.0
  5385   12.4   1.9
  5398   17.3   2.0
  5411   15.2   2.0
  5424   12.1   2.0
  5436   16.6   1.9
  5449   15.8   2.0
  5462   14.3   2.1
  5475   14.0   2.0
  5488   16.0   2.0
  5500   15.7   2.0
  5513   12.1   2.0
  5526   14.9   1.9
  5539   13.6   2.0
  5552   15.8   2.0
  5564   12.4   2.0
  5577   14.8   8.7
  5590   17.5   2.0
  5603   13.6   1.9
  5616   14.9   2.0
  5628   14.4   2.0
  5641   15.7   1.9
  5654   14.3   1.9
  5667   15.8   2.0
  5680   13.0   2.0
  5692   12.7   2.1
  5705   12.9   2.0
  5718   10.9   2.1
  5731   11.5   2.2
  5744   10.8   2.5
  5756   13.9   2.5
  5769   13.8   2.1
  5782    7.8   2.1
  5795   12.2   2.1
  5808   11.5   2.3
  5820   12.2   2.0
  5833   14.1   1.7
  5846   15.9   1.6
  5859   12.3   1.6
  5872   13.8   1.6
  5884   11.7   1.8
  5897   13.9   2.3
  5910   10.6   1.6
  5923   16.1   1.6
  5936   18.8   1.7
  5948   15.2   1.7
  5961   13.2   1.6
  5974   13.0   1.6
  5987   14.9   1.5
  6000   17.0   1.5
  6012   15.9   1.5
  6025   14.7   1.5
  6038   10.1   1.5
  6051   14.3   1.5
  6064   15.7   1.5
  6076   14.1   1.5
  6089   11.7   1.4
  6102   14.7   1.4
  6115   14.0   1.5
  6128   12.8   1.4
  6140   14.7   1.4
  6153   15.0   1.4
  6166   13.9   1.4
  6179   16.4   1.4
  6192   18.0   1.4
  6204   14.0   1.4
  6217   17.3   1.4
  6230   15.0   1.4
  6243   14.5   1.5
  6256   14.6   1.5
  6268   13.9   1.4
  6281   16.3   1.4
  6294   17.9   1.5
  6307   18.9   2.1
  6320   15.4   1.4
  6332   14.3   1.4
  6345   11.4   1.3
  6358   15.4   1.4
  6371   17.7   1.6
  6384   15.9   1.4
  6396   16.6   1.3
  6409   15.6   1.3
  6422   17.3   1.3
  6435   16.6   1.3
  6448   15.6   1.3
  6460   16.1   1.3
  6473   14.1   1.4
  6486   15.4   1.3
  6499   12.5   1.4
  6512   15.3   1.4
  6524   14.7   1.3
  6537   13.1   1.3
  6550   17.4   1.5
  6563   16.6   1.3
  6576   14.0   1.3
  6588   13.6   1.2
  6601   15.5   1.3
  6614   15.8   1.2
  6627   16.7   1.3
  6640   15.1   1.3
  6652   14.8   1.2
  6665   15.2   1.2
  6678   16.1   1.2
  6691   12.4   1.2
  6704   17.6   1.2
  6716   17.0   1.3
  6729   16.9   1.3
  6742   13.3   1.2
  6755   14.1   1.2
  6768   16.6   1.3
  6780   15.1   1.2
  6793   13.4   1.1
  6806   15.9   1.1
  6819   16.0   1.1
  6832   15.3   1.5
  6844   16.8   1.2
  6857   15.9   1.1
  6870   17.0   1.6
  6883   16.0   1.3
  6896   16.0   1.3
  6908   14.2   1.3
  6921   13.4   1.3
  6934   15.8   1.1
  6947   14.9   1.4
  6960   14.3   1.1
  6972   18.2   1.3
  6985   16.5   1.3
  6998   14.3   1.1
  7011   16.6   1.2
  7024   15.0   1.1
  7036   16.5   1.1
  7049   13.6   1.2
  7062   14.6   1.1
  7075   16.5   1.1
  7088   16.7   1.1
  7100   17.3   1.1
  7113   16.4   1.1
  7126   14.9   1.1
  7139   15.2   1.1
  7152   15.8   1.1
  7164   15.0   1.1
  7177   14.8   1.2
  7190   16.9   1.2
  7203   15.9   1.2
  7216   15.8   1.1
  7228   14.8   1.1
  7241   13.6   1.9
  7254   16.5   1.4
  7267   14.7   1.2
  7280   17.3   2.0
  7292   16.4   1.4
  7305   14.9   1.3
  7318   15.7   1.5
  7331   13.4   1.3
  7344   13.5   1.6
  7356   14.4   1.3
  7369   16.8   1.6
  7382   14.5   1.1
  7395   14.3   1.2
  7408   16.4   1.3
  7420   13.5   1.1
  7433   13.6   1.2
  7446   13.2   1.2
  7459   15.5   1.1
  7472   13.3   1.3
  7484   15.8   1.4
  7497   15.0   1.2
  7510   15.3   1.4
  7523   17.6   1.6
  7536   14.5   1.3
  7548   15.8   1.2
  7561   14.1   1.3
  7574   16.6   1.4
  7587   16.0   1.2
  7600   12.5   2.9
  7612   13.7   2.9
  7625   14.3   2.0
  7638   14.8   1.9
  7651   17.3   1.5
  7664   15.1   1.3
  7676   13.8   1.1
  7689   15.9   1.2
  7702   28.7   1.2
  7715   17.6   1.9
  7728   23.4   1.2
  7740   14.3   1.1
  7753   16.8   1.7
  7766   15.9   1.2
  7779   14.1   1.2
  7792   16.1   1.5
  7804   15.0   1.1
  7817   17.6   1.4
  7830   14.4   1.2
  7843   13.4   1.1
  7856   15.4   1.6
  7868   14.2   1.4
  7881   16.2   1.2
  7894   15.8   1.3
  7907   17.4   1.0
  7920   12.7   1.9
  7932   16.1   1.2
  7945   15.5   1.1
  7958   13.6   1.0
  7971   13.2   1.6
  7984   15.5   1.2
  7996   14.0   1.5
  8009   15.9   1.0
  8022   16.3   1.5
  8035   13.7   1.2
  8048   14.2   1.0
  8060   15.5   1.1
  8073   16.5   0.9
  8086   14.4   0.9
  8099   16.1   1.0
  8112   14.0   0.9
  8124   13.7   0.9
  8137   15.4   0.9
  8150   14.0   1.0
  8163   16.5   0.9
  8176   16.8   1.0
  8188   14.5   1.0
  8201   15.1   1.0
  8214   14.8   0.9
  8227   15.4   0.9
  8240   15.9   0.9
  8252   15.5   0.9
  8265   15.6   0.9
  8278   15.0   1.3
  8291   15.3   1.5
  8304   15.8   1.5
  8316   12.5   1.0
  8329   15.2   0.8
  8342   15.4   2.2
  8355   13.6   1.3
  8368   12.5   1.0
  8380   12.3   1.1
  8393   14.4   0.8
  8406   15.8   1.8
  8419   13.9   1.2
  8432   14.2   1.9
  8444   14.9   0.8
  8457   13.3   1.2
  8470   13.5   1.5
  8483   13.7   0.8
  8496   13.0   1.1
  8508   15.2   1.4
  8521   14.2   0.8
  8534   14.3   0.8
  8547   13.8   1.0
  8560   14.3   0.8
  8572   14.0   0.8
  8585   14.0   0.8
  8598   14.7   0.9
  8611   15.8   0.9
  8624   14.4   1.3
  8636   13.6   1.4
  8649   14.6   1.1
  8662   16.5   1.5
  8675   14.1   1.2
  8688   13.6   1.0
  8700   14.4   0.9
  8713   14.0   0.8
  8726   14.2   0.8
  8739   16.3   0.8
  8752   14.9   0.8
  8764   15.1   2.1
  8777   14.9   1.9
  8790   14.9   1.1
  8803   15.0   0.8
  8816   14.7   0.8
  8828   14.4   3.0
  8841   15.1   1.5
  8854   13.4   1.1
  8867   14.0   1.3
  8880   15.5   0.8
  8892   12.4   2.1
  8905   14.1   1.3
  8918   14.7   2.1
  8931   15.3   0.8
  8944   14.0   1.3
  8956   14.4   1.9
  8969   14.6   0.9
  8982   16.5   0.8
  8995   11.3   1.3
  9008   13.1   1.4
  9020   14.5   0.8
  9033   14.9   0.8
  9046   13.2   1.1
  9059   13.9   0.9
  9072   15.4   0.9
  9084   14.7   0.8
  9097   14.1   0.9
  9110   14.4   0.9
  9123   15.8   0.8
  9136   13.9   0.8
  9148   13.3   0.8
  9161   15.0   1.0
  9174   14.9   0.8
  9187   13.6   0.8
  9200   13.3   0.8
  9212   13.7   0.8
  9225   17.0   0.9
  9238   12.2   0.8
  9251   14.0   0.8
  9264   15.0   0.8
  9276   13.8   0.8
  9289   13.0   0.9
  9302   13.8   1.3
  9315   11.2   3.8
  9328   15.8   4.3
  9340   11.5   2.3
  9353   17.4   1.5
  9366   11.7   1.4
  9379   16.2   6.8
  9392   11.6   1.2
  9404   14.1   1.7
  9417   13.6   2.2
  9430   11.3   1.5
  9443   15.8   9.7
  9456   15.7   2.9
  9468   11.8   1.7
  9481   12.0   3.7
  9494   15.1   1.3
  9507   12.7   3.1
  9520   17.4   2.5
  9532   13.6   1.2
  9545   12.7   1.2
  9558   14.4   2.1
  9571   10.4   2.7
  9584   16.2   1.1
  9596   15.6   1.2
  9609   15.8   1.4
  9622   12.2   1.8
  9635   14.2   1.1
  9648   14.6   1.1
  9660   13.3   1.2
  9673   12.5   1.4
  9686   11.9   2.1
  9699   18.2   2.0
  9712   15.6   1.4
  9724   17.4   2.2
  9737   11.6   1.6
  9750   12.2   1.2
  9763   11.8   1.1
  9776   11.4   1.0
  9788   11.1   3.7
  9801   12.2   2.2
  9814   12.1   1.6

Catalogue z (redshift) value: 0.174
